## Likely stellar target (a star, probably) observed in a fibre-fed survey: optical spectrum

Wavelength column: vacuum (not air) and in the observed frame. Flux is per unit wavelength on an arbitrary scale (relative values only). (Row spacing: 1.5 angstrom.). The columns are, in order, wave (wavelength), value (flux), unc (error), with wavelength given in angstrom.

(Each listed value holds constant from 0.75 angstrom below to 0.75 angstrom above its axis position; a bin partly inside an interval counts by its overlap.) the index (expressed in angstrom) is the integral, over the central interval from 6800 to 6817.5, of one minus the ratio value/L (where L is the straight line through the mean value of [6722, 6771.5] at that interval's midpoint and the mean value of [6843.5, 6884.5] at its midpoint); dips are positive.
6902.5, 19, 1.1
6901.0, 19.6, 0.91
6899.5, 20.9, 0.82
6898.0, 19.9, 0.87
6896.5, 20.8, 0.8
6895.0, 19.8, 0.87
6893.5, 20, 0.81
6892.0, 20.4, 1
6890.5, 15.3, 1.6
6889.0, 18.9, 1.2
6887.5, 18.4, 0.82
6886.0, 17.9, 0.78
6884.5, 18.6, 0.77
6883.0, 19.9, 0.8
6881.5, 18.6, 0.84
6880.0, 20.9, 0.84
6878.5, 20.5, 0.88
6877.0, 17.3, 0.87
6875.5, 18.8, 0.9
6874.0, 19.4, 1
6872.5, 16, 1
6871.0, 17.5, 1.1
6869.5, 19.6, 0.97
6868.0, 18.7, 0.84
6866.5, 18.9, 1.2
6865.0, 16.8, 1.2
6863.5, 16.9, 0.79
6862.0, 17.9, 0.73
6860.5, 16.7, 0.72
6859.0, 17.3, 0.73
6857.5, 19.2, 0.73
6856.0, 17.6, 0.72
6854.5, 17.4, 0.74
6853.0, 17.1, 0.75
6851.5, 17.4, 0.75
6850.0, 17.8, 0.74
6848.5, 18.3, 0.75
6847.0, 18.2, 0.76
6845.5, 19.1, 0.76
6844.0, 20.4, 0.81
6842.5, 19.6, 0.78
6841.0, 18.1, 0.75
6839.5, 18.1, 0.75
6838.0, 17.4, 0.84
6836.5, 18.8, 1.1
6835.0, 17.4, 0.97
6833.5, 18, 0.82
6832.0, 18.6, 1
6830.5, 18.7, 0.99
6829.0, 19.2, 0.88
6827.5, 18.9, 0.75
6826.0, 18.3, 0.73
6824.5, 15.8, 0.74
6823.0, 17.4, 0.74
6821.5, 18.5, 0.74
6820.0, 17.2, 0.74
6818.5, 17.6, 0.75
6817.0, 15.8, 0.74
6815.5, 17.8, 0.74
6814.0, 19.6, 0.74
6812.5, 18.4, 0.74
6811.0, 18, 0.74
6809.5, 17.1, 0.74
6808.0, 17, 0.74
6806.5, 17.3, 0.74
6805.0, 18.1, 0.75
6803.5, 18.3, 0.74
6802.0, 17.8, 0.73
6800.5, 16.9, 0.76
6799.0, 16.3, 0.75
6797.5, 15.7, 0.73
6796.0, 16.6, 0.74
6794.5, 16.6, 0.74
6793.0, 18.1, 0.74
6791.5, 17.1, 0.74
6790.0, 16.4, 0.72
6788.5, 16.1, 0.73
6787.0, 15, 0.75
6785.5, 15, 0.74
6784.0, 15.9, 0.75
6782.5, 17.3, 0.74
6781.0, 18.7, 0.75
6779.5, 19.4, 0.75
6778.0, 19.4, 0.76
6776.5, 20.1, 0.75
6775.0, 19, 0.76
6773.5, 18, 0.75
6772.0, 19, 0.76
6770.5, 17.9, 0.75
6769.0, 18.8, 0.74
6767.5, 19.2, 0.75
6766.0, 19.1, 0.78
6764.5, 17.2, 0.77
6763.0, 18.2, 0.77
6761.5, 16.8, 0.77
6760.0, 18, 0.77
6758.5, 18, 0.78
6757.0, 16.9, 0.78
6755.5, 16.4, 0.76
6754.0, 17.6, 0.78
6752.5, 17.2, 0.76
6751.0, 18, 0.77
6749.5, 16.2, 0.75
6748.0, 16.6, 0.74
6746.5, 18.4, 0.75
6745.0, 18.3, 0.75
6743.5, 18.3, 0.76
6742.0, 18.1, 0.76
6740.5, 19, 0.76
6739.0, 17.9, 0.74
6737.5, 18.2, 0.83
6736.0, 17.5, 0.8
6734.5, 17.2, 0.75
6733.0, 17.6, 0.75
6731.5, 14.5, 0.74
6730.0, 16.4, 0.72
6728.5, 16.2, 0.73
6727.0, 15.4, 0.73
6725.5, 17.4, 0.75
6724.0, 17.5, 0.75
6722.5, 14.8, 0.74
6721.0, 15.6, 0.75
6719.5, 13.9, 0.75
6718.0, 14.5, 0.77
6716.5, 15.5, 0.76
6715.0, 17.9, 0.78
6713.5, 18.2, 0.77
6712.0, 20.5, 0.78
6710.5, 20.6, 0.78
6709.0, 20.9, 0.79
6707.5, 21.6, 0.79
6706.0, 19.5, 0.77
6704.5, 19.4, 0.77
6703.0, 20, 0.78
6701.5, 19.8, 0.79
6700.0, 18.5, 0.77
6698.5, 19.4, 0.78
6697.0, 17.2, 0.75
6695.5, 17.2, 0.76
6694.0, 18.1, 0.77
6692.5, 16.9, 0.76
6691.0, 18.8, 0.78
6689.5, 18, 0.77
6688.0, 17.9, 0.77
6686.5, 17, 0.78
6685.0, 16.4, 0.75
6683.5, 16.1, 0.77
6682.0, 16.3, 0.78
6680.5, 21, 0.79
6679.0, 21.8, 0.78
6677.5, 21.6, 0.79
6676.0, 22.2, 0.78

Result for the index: 0.2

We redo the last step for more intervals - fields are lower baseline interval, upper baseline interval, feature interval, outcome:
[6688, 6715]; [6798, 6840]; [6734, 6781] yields 0.90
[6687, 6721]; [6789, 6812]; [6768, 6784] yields -1.09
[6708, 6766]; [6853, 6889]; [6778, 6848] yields 0.84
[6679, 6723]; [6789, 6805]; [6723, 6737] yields 0.88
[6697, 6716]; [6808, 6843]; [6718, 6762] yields 4.85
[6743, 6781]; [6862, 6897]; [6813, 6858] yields 0.83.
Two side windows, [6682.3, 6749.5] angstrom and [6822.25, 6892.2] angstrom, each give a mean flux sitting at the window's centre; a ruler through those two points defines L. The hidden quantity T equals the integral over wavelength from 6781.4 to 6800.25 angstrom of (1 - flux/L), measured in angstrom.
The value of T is 1.6 angstrom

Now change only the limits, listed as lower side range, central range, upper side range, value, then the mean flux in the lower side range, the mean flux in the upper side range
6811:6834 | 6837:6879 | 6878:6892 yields 0.76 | 18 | 18.8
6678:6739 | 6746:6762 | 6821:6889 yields 0.60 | 17.8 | 18.3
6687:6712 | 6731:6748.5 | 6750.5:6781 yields 0.79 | 19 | 18.2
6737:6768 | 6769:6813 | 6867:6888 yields 1.42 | 17.8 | 18.7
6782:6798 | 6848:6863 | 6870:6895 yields 0.30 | 16.3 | 18.7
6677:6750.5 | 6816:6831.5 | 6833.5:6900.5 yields 0.48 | 17.9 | 18.5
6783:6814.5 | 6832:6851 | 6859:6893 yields -0.73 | 17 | 18.3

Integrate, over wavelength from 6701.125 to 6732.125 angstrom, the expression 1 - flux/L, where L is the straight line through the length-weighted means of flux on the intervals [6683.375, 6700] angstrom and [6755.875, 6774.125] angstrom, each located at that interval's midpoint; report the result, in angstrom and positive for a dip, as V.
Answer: 0.3 angstrom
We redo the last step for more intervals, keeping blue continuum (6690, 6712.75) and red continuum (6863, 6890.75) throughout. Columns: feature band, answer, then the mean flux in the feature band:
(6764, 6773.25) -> 0.2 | 18.5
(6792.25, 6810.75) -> 1.6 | 17.2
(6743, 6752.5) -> 0.7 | 17.6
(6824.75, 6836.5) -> 0.2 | 18.4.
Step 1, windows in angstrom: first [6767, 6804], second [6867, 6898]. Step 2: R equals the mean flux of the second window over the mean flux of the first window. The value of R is 1.08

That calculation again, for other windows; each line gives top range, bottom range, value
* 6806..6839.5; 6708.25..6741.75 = 1.04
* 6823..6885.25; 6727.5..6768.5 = 1.04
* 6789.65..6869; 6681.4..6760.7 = 1.01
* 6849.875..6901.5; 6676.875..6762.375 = 1.04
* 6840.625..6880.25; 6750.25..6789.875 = 1.03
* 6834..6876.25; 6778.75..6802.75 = 1.08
